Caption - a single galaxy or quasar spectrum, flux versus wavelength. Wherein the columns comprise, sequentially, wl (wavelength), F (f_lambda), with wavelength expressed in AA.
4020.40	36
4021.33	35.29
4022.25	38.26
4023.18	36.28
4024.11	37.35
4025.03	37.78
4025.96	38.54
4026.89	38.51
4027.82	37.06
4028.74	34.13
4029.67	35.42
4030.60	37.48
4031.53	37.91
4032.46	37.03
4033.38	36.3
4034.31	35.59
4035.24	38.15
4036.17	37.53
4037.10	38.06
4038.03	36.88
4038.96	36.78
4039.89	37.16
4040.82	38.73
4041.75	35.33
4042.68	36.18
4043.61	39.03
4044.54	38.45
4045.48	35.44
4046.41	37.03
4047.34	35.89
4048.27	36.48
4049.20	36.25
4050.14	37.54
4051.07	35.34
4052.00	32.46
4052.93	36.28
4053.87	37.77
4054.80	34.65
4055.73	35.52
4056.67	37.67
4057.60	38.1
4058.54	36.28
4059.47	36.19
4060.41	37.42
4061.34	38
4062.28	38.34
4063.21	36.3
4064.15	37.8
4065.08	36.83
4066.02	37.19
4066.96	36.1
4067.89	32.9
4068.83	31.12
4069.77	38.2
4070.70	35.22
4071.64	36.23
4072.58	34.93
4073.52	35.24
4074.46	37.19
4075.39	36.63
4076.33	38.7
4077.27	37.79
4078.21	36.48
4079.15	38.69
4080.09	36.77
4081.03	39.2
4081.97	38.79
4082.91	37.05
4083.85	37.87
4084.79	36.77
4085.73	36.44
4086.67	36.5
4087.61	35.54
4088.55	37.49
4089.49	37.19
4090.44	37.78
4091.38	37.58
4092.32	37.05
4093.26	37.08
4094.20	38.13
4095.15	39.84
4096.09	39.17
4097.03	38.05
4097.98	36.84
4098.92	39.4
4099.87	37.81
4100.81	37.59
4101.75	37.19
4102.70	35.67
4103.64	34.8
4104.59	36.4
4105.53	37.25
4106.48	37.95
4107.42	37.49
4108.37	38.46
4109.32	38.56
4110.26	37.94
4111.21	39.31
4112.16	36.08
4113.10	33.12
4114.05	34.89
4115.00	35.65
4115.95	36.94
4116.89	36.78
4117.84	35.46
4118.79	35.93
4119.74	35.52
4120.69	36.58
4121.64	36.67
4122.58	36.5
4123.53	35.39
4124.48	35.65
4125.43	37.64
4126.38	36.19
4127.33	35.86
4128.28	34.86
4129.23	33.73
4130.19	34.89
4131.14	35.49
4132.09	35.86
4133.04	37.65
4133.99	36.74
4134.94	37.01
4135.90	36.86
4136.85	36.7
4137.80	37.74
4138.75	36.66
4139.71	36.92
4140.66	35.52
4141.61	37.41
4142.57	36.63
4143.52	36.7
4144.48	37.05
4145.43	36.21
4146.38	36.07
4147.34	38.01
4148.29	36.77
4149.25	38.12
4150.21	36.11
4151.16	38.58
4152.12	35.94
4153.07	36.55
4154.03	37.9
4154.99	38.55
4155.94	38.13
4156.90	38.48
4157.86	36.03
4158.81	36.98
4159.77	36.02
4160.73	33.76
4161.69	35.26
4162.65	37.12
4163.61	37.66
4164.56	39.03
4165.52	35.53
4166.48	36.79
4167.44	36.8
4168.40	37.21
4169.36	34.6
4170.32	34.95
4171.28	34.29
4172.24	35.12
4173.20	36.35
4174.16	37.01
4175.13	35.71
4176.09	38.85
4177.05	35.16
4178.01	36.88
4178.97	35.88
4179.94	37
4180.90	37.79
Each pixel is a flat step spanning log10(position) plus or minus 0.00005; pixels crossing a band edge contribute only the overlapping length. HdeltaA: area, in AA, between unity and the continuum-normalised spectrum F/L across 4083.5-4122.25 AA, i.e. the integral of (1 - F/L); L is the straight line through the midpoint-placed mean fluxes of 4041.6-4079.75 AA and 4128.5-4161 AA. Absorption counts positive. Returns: -0.5 AA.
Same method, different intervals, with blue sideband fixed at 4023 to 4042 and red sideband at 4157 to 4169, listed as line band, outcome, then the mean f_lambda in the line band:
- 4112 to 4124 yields 0.3 AA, 35.8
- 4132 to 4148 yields -0.1 AA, 36.8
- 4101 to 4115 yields 0.0 AA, 36.8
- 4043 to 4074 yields 0.6 AA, 36.3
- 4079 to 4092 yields -0.2 AA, 37.4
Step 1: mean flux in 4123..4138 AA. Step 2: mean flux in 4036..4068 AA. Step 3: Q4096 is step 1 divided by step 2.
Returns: 1.0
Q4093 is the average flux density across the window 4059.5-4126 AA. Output 36.9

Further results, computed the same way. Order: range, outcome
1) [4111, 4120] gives 35.9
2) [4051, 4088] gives 36.6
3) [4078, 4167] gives 36.9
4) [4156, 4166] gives 36.7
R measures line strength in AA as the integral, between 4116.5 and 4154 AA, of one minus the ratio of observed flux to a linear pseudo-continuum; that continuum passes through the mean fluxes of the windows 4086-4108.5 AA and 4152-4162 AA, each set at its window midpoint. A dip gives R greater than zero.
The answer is 0.5 AA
